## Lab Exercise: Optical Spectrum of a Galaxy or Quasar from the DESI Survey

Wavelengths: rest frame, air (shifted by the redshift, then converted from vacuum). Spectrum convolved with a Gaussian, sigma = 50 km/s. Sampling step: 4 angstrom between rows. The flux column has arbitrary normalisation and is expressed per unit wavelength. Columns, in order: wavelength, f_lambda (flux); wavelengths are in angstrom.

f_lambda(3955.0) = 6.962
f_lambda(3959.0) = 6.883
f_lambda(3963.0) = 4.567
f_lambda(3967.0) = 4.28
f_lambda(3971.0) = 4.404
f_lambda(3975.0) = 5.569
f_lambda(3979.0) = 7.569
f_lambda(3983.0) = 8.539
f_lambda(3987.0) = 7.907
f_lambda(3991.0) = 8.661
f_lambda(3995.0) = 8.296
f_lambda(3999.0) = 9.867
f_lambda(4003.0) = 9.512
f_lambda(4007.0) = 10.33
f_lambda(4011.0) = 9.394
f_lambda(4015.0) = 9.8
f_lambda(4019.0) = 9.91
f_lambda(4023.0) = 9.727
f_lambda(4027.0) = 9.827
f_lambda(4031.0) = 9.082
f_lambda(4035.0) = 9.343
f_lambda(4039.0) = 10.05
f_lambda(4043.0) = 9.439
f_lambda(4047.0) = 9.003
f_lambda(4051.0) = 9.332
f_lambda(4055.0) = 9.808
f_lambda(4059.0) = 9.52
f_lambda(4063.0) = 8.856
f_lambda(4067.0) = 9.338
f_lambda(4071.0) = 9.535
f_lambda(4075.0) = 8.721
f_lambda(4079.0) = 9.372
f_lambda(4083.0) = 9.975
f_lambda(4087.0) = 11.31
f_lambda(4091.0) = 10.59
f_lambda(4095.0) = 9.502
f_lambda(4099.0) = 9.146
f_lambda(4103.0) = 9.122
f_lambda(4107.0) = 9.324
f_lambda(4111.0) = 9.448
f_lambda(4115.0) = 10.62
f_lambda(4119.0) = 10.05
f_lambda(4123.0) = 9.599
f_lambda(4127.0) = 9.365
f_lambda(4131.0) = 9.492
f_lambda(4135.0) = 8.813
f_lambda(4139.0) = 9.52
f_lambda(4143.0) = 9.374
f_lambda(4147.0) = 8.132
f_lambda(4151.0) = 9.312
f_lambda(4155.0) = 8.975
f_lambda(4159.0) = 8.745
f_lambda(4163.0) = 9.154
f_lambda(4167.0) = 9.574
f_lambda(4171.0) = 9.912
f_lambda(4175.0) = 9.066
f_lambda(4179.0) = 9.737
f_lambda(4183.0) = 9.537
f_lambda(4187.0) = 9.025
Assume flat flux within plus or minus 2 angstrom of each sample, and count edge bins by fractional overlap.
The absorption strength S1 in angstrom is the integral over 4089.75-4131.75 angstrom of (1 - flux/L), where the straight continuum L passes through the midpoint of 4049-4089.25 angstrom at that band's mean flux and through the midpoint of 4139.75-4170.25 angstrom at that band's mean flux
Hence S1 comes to -1.4 angstrom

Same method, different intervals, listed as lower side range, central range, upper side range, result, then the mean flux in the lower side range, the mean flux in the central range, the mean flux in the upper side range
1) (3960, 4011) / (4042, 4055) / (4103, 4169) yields -1.6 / 7.52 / 9.33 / 9.34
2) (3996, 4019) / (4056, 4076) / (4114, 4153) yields 0.7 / 9.73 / 9.25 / 9.4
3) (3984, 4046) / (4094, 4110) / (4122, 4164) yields -0.1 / 9.39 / 9.27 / 9.12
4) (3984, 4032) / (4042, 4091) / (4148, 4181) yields -1.3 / 9.35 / 9.56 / 9.27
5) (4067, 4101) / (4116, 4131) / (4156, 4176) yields -0.3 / 9.74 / 9.71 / 9.29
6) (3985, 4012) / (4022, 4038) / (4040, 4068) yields -0.4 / 9.13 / 9.51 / 9.35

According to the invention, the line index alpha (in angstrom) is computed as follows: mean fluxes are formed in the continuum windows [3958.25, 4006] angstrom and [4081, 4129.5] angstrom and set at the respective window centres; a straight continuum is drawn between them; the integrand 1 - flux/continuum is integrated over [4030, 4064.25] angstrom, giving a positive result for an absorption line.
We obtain -3.2 angstrom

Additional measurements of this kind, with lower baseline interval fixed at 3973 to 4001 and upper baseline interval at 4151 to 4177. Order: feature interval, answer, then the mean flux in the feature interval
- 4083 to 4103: -2.9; 10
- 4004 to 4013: -1.8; 9.82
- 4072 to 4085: -1.0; 9.37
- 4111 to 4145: -2.3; 9.59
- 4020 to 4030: -1.7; 9.72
